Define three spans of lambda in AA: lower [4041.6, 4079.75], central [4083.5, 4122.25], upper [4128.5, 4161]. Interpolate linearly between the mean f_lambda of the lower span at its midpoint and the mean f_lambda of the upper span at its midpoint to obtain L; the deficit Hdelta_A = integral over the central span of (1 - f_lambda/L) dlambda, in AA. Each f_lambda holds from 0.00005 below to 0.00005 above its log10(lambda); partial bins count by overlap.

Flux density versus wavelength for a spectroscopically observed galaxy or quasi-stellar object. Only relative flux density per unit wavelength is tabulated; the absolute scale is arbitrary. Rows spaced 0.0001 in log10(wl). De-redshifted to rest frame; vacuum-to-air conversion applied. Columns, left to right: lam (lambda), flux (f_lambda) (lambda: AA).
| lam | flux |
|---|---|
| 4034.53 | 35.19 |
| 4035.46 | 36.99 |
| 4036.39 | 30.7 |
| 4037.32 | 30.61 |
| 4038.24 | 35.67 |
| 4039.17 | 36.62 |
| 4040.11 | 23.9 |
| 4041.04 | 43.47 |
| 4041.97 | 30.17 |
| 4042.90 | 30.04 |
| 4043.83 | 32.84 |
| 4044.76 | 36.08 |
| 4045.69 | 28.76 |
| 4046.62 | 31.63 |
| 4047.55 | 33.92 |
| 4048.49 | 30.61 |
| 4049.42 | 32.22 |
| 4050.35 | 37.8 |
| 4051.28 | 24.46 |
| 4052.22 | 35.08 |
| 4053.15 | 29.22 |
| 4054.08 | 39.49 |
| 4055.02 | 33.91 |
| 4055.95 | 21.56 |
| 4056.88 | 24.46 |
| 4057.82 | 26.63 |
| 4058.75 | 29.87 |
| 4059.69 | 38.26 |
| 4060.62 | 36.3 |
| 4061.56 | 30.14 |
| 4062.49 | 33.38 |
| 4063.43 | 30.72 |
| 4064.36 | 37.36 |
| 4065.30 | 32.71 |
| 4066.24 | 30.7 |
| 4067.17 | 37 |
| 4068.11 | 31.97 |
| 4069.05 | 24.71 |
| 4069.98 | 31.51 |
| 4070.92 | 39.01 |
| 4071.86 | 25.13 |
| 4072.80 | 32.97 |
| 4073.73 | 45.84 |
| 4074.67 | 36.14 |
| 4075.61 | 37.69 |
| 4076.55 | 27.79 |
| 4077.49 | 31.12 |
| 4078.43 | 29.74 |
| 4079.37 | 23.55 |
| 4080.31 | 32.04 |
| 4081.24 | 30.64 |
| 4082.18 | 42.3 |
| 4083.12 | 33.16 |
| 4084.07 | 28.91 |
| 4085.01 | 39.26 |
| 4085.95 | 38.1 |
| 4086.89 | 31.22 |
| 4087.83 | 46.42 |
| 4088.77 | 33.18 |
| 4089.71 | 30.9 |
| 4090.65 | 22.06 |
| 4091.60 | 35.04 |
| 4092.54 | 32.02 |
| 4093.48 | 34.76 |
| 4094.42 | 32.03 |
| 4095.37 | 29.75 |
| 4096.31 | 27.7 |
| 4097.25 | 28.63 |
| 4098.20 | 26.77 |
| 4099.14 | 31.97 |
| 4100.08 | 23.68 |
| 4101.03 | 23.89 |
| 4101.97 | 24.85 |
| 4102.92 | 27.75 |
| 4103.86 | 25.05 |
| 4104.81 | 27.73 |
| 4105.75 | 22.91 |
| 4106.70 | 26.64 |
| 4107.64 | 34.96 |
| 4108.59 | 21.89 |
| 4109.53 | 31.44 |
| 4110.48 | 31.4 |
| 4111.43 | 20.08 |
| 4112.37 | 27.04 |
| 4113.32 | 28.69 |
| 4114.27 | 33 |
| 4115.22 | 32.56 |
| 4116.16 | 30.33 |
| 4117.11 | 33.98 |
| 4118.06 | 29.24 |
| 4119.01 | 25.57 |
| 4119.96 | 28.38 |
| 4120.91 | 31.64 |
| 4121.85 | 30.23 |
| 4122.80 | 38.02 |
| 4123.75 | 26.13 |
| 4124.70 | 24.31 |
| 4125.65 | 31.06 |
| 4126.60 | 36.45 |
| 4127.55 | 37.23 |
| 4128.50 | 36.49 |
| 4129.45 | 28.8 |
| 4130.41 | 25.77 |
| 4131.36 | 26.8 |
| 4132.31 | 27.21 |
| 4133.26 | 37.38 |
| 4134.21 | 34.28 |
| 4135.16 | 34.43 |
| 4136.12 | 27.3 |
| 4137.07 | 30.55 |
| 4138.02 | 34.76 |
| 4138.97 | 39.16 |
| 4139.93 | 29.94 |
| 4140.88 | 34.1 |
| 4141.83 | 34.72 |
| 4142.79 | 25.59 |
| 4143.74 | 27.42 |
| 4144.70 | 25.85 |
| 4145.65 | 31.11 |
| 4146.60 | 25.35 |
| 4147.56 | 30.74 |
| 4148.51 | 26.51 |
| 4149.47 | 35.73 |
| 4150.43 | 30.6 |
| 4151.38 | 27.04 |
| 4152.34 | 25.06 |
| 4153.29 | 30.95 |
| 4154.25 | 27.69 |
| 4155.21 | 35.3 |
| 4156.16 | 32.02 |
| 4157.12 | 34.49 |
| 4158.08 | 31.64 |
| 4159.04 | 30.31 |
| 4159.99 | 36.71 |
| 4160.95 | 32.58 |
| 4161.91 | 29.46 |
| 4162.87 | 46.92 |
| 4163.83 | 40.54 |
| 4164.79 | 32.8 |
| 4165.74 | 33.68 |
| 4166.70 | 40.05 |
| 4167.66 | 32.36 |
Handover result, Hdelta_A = 2.0 AA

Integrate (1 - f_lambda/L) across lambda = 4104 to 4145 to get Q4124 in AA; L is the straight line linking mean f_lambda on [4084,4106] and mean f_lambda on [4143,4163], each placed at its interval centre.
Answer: 0.39 AA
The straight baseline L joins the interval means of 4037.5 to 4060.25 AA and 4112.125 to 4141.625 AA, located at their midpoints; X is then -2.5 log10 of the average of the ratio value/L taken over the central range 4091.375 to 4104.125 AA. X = 0.101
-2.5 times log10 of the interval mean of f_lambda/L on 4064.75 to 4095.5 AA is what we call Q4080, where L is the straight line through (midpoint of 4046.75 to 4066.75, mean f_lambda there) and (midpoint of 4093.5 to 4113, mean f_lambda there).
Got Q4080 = -0.12 mag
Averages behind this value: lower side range 31.9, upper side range 27.5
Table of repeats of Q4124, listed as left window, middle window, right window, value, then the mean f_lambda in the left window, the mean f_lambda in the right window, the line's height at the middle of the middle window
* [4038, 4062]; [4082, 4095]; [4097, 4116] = -2.2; 32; 27.6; 29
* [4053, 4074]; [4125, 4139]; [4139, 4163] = -0.4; 32.2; 31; 31.3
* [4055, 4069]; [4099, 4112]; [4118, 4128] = 1.8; 31.4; 30.8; 31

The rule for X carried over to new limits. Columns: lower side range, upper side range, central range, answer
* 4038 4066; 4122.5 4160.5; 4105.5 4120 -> 0.10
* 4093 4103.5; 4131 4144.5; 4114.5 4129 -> -0.04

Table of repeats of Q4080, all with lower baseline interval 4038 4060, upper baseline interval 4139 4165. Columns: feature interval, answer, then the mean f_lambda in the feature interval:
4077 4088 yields -0.06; 33.5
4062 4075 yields -0.06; 33.5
